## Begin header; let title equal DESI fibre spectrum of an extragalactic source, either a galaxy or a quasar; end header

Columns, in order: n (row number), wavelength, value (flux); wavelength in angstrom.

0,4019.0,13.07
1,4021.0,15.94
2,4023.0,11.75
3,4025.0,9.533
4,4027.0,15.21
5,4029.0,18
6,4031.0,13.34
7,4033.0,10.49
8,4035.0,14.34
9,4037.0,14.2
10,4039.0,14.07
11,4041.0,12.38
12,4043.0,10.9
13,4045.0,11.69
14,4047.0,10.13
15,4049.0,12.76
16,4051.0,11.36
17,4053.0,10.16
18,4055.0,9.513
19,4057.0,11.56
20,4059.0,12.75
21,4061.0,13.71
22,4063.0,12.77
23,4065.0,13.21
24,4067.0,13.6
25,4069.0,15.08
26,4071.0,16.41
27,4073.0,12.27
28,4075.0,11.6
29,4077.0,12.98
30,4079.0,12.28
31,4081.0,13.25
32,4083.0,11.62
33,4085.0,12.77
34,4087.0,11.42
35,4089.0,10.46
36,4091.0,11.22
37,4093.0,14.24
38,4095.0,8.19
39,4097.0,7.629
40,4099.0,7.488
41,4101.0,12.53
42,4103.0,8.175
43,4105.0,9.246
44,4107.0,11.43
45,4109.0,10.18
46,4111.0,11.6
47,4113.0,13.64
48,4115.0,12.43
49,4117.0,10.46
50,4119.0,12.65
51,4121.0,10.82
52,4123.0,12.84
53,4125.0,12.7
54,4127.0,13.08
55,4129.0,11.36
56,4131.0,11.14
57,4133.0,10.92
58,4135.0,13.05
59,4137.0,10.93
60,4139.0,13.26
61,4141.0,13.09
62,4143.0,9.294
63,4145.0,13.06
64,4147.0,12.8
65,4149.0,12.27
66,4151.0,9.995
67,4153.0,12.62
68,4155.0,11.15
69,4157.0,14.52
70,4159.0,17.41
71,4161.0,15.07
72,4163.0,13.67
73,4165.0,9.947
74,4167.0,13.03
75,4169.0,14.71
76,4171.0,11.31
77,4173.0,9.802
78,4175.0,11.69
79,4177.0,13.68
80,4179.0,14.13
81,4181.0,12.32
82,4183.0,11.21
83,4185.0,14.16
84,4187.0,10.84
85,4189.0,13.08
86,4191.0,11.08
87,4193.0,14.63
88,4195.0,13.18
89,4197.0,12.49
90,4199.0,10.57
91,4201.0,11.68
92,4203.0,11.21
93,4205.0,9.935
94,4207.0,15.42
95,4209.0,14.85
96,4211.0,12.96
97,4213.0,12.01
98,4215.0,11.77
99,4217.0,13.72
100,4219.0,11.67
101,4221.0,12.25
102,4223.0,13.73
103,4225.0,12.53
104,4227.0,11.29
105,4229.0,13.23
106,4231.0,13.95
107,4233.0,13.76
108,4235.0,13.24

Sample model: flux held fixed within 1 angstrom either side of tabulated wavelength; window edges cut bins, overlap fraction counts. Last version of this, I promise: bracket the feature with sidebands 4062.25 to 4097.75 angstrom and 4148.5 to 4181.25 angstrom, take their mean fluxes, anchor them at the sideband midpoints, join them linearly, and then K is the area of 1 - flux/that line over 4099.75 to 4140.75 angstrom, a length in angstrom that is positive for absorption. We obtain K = 3.0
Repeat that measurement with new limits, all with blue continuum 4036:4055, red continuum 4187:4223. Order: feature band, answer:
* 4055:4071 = -1.7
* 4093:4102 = 1.9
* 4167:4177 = 0.1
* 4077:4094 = -0.3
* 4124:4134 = 0.3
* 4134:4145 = 0.2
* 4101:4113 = 1.5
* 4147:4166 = -1.0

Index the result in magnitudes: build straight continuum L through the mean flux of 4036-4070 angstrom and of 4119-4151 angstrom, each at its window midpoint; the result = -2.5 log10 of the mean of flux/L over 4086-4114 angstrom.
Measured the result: 0.15 mag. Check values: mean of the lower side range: 12.3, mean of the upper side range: 12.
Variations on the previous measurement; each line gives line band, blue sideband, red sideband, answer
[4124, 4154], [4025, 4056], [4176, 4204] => 0.04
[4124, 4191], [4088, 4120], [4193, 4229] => -0.07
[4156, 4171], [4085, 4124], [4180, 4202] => -0.17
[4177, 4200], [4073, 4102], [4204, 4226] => -0.01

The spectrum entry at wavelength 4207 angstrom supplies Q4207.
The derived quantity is 15.42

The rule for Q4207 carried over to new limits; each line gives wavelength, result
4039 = 14.07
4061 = 13.71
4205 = 9.935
